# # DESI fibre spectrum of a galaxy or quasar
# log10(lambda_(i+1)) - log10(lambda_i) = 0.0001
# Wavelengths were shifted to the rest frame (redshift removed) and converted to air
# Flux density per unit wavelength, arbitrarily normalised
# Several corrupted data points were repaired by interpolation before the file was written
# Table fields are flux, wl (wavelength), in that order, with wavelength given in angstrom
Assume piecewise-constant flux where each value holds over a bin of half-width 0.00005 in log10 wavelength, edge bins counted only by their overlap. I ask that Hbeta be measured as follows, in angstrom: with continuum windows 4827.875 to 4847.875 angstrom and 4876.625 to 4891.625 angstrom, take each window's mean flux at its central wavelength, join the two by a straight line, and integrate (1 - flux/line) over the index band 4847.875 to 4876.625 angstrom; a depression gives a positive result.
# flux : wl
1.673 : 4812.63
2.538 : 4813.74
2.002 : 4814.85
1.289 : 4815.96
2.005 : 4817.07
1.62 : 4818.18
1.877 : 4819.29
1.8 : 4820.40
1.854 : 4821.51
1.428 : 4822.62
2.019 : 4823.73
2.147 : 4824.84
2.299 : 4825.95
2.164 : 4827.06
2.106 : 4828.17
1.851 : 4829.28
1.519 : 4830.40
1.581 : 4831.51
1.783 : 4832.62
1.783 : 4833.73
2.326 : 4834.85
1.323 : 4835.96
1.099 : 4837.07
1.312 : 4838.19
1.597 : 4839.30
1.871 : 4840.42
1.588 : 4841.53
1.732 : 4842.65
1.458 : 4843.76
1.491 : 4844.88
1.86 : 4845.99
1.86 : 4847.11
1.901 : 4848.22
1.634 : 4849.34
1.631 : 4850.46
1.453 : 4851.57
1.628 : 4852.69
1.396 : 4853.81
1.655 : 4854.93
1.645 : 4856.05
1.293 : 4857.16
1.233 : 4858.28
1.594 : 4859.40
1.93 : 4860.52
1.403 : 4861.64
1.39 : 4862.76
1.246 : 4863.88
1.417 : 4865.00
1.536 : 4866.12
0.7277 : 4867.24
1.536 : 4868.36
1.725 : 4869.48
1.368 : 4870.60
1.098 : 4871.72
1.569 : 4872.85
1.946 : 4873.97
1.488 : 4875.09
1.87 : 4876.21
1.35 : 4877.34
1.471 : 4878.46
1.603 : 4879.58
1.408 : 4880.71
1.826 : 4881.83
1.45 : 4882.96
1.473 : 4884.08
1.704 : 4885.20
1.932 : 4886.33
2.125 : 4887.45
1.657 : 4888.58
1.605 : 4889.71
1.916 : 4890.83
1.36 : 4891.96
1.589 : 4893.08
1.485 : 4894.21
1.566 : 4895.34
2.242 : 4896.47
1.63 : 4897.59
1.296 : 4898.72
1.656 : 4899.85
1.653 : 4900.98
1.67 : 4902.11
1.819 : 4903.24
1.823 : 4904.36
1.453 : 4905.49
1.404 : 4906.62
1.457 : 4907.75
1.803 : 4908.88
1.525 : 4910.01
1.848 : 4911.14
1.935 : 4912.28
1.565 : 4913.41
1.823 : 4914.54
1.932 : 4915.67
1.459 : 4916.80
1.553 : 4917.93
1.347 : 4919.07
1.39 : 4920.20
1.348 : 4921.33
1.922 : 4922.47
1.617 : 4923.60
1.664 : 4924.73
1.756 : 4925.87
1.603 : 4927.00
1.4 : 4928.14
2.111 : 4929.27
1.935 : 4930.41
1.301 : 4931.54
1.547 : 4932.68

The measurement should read 2.7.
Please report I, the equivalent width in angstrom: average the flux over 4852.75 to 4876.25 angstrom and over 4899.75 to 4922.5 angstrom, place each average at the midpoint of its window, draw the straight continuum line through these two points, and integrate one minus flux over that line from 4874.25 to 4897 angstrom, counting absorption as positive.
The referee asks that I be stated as -1.7 angstrom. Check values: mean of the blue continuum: 1.47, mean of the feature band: 1.66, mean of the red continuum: 1.63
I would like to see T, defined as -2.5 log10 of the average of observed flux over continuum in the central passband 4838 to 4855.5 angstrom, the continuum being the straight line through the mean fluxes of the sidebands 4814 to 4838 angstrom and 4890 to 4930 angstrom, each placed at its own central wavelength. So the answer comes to 0.08 mag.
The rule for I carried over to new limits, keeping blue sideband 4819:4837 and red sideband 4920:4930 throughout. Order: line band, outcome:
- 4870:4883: 1.6 angstrom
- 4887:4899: 0.3 angstrom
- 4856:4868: 2.6 angstrom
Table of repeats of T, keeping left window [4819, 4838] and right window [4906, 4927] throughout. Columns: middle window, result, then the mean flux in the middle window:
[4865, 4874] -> 0.222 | 1.41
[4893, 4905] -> -0.008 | 1.68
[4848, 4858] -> 0.131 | 1.56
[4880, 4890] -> 0.005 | 1.69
